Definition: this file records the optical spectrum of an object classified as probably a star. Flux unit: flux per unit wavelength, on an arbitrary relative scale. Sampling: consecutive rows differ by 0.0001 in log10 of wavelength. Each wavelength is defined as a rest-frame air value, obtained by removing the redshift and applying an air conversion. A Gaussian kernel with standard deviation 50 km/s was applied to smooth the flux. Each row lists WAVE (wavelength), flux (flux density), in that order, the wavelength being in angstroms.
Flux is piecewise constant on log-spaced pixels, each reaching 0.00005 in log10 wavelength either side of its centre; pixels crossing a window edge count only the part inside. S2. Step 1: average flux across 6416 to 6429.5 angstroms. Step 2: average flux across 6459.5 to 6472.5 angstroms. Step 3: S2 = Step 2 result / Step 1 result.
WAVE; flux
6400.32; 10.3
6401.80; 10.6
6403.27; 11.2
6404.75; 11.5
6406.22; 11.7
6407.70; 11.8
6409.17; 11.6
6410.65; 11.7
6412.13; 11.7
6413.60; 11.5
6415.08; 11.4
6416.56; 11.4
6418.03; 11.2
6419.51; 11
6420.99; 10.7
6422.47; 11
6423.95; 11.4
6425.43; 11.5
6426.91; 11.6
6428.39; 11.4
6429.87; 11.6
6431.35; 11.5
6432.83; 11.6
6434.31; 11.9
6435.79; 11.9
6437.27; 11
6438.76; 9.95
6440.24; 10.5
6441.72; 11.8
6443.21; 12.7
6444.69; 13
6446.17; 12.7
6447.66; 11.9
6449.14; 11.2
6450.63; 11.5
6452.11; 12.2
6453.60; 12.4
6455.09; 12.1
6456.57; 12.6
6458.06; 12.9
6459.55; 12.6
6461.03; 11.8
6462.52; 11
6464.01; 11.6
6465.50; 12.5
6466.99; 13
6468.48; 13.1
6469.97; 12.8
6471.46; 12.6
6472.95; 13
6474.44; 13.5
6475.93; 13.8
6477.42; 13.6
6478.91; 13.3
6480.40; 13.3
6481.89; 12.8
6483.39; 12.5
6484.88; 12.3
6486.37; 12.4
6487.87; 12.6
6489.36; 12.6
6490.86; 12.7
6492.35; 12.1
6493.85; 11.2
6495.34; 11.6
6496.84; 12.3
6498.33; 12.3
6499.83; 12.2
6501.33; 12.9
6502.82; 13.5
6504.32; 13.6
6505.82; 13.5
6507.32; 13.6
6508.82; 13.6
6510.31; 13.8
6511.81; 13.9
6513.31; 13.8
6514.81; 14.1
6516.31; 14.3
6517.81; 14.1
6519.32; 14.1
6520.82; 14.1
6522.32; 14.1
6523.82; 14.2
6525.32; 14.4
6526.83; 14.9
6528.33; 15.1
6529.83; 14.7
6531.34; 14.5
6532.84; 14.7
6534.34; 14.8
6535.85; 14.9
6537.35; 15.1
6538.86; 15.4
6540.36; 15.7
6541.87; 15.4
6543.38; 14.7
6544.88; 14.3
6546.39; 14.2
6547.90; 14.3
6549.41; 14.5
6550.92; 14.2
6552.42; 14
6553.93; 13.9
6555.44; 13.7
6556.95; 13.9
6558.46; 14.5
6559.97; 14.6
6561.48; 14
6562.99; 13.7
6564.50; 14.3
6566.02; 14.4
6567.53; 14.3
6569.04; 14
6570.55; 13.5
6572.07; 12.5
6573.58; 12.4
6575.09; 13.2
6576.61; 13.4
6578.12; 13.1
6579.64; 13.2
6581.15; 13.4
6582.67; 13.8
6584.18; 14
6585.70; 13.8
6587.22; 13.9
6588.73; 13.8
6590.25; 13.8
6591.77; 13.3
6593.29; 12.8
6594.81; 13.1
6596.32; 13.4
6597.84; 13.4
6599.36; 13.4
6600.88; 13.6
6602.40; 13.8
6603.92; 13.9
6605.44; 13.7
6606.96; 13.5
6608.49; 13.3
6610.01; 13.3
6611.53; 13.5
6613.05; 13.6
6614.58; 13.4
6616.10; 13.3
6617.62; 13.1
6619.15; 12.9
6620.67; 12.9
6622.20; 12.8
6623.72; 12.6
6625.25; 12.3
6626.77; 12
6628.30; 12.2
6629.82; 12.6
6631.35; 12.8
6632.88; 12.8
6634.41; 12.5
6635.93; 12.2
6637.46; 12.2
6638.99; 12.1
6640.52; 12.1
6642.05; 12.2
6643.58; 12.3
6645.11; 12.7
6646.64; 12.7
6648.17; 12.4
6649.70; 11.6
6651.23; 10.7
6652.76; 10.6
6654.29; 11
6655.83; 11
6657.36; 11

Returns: 1.10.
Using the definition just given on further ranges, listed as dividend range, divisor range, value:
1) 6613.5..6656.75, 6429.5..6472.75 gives 1.02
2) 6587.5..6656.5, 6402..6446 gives 1.11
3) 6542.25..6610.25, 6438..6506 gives 1.11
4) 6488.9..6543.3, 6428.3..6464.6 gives 1.17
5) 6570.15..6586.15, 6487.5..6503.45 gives 1.08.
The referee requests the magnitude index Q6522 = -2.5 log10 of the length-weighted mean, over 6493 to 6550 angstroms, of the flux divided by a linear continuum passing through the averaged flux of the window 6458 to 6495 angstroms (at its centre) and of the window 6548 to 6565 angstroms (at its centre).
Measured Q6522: -0.042 mag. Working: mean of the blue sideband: 12.6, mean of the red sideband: 14.1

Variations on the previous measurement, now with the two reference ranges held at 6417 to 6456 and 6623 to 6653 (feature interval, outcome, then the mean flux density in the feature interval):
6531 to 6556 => -0.22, 14.6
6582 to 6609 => -0.13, 13.6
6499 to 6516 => -0.15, 13.5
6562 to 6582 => -0.13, 13.5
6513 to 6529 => -0.20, 14.3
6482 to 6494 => -0.06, 12.4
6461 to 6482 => -0.10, 12.8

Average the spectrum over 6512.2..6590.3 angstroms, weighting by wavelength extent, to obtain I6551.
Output 14.1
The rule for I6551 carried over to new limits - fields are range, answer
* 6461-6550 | 13.5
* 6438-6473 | 12.1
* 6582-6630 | 13.3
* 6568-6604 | 13.4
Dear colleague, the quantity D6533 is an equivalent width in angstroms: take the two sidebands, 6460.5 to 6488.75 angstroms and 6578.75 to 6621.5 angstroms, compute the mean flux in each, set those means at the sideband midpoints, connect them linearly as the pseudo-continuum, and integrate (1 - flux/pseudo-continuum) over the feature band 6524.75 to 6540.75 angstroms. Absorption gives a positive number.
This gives -2.3 angstroms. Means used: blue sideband 12.7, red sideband 13.5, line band 14.9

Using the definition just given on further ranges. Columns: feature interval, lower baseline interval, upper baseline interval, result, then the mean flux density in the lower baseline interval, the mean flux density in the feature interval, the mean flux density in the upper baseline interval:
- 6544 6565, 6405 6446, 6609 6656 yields -3.6 angstroms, 11.5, 14.2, 12.4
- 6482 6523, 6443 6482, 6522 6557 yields 1.6 angstroms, 12.6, 13.1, 14.6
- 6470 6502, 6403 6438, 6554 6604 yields -0.8 angstroms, 11.5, 12.7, 13.6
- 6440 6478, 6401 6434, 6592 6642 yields -2.3 angstroms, 11.4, 12.4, 13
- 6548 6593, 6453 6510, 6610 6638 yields -3.6 angstroms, 12.7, 13.8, 12.8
